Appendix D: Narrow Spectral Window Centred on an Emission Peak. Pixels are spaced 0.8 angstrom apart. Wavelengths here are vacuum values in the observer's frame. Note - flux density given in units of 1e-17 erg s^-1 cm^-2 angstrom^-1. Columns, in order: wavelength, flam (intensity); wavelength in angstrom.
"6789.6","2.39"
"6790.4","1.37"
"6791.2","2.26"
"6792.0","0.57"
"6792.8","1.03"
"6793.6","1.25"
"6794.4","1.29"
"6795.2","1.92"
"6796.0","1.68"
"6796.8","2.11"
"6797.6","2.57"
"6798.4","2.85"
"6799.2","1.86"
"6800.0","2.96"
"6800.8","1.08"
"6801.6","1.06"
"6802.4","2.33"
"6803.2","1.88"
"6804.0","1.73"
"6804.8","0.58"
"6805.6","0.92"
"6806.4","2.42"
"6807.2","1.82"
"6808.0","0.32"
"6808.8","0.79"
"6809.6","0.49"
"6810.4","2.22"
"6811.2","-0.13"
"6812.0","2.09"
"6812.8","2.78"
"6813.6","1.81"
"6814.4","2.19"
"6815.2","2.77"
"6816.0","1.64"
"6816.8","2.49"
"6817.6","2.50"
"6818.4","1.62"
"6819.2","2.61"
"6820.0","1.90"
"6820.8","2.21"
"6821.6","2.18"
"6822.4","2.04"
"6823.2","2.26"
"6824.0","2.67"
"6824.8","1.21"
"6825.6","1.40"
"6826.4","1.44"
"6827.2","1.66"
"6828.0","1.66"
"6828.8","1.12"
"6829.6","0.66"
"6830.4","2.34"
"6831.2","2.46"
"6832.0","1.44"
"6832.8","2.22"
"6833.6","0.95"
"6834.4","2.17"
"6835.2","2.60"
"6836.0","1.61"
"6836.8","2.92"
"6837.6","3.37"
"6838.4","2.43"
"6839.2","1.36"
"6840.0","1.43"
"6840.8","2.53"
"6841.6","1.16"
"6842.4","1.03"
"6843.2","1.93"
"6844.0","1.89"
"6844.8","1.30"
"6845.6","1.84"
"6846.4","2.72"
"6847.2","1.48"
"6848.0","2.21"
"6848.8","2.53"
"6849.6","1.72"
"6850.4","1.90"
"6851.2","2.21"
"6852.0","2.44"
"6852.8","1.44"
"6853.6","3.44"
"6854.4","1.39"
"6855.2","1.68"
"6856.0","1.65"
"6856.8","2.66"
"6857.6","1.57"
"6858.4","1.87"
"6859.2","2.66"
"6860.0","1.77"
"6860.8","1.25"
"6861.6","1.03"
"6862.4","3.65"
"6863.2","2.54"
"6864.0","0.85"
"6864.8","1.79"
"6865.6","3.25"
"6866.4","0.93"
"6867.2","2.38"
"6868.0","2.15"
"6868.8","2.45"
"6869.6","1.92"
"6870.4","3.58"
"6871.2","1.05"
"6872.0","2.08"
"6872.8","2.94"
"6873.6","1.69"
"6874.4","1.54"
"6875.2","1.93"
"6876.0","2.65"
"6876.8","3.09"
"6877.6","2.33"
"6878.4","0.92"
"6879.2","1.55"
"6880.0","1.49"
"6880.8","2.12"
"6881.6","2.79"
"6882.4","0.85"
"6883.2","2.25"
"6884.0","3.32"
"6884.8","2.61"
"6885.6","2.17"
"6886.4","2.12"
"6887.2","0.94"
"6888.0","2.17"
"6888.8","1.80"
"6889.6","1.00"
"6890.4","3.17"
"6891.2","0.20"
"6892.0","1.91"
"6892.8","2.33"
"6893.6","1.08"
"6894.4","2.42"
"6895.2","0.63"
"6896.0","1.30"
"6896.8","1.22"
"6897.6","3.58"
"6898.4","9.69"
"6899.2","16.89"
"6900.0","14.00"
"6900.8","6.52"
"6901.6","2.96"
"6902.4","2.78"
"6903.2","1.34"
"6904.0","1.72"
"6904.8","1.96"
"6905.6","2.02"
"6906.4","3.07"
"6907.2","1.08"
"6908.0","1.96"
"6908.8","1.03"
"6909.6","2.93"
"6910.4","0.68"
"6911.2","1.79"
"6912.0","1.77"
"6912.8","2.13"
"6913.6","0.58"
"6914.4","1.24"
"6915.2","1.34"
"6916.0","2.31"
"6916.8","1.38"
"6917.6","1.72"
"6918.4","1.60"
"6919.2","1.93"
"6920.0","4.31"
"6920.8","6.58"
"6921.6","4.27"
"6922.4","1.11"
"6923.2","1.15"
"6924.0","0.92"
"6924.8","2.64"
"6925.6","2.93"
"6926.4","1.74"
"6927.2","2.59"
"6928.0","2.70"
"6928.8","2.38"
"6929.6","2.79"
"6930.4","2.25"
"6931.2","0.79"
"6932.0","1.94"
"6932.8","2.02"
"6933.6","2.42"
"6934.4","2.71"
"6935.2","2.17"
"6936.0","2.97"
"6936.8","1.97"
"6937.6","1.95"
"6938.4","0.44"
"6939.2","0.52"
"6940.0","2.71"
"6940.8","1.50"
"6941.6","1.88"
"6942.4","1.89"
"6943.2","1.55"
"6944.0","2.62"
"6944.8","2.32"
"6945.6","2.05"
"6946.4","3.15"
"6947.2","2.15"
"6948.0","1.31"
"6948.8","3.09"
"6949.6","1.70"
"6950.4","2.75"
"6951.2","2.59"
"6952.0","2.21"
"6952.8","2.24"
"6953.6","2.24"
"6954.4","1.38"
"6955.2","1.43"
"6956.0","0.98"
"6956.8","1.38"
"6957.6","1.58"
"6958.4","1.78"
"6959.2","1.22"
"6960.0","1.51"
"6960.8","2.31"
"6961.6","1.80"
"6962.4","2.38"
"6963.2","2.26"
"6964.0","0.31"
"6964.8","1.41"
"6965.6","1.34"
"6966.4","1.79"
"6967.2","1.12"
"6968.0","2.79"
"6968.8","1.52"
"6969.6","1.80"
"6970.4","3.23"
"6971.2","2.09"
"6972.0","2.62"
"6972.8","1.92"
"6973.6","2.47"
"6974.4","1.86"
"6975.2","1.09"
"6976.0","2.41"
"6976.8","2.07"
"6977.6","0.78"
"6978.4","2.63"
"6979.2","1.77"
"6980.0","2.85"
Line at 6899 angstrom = H-alpha 6563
